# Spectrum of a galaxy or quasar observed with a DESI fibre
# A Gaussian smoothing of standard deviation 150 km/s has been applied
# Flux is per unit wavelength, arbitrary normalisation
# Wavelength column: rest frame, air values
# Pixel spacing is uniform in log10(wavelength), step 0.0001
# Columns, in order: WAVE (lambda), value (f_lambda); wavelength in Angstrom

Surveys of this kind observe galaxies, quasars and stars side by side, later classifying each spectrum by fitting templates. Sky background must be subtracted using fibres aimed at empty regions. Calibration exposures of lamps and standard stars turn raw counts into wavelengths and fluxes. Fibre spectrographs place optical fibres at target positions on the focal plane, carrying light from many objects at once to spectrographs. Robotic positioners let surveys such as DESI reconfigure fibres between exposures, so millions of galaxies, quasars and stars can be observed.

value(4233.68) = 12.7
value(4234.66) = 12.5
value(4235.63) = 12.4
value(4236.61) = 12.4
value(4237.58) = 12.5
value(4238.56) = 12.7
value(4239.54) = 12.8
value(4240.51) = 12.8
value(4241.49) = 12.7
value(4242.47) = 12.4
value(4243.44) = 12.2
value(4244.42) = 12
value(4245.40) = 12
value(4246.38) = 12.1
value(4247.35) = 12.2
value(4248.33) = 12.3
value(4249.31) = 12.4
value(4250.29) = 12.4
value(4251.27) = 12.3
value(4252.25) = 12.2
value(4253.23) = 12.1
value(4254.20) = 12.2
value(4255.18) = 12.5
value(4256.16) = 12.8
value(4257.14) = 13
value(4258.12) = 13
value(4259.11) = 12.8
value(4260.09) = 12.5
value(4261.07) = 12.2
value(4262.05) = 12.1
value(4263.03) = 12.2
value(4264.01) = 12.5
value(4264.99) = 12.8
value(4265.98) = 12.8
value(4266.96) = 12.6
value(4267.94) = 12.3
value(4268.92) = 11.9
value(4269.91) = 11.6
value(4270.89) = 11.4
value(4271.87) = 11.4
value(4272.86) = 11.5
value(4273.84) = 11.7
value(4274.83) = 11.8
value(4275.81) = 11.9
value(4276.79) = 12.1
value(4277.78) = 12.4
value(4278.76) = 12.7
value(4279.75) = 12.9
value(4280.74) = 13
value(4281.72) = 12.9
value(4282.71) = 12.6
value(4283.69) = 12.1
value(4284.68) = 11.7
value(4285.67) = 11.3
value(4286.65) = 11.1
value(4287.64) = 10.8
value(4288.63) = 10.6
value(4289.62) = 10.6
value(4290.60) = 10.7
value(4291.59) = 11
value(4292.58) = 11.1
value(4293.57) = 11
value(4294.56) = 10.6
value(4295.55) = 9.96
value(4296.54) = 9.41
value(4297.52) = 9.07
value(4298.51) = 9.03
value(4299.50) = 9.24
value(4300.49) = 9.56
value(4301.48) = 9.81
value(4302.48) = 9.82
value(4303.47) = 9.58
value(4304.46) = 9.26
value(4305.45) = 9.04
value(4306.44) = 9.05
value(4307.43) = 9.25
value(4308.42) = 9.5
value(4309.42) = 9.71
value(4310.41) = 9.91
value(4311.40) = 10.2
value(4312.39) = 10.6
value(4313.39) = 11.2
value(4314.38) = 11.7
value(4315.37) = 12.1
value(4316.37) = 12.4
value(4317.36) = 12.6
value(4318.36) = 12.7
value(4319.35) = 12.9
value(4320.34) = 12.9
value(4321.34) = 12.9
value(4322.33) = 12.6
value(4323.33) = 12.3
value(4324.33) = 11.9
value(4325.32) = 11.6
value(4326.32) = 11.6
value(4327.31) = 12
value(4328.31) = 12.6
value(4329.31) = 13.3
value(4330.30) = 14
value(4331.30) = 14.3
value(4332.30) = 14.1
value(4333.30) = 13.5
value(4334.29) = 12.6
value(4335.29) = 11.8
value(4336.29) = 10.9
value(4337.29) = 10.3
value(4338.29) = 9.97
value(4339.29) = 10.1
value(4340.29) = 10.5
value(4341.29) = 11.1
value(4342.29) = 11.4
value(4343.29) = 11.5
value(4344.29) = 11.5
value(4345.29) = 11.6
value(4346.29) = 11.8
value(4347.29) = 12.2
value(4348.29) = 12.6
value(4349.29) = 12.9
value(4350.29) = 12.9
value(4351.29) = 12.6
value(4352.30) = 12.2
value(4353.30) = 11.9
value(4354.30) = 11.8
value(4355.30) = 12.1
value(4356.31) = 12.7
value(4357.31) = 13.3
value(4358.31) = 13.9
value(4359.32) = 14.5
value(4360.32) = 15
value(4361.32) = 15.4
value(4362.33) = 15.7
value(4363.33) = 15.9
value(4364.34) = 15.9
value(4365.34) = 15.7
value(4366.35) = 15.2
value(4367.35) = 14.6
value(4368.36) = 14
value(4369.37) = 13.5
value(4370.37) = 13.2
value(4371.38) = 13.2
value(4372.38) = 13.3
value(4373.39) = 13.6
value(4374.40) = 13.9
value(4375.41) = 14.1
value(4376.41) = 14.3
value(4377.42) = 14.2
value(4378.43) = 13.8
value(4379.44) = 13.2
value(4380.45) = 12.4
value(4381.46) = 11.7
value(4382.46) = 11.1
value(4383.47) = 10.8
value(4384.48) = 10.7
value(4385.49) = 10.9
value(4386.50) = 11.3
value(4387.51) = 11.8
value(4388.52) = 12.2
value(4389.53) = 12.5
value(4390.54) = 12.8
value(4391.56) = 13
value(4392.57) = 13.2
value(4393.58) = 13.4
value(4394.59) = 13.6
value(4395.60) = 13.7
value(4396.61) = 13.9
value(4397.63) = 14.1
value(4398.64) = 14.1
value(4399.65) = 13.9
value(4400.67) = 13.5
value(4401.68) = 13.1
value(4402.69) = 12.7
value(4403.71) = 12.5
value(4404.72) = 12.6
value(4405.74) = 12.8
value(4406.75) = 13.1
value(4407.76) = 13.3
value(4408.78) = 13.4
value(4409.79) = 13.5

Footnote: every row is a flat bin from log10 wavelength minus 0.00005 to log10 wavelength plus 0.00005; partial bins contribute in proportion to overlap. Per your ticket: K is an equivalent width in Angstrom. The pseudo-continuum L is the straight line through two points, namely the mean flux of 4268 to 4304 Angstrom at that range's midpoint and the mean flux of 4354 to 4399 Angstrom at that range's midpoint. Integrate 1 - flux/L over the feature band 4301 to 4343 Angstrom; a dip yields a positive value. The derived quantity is 2.2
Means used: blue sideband 11.1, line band 11.4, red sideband 13.4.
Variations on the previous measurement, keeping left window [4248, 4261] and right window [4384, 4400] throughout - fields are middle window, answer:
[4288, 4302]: 2.7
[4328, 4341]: 0.6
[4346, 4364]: -0.9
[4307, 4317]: 1.5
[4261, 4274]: 0.5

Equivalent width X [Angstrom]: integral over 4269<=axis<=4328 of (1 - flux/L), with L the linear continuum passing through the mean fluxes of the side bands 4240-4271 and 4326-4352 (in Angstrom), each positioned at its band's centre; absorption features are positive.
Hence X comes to 5.1 Angstrom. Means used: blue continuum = 12.4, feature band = 11.2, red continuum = 12.1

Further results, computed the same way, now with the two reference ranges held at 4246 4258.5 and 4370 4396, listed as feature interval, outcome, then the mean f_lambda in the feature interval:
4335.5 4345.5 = 1.4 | 10.9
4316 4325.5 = 0.1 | 12.5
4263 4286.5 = 0.6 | 12.2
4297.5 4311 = 3.4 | 9.43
